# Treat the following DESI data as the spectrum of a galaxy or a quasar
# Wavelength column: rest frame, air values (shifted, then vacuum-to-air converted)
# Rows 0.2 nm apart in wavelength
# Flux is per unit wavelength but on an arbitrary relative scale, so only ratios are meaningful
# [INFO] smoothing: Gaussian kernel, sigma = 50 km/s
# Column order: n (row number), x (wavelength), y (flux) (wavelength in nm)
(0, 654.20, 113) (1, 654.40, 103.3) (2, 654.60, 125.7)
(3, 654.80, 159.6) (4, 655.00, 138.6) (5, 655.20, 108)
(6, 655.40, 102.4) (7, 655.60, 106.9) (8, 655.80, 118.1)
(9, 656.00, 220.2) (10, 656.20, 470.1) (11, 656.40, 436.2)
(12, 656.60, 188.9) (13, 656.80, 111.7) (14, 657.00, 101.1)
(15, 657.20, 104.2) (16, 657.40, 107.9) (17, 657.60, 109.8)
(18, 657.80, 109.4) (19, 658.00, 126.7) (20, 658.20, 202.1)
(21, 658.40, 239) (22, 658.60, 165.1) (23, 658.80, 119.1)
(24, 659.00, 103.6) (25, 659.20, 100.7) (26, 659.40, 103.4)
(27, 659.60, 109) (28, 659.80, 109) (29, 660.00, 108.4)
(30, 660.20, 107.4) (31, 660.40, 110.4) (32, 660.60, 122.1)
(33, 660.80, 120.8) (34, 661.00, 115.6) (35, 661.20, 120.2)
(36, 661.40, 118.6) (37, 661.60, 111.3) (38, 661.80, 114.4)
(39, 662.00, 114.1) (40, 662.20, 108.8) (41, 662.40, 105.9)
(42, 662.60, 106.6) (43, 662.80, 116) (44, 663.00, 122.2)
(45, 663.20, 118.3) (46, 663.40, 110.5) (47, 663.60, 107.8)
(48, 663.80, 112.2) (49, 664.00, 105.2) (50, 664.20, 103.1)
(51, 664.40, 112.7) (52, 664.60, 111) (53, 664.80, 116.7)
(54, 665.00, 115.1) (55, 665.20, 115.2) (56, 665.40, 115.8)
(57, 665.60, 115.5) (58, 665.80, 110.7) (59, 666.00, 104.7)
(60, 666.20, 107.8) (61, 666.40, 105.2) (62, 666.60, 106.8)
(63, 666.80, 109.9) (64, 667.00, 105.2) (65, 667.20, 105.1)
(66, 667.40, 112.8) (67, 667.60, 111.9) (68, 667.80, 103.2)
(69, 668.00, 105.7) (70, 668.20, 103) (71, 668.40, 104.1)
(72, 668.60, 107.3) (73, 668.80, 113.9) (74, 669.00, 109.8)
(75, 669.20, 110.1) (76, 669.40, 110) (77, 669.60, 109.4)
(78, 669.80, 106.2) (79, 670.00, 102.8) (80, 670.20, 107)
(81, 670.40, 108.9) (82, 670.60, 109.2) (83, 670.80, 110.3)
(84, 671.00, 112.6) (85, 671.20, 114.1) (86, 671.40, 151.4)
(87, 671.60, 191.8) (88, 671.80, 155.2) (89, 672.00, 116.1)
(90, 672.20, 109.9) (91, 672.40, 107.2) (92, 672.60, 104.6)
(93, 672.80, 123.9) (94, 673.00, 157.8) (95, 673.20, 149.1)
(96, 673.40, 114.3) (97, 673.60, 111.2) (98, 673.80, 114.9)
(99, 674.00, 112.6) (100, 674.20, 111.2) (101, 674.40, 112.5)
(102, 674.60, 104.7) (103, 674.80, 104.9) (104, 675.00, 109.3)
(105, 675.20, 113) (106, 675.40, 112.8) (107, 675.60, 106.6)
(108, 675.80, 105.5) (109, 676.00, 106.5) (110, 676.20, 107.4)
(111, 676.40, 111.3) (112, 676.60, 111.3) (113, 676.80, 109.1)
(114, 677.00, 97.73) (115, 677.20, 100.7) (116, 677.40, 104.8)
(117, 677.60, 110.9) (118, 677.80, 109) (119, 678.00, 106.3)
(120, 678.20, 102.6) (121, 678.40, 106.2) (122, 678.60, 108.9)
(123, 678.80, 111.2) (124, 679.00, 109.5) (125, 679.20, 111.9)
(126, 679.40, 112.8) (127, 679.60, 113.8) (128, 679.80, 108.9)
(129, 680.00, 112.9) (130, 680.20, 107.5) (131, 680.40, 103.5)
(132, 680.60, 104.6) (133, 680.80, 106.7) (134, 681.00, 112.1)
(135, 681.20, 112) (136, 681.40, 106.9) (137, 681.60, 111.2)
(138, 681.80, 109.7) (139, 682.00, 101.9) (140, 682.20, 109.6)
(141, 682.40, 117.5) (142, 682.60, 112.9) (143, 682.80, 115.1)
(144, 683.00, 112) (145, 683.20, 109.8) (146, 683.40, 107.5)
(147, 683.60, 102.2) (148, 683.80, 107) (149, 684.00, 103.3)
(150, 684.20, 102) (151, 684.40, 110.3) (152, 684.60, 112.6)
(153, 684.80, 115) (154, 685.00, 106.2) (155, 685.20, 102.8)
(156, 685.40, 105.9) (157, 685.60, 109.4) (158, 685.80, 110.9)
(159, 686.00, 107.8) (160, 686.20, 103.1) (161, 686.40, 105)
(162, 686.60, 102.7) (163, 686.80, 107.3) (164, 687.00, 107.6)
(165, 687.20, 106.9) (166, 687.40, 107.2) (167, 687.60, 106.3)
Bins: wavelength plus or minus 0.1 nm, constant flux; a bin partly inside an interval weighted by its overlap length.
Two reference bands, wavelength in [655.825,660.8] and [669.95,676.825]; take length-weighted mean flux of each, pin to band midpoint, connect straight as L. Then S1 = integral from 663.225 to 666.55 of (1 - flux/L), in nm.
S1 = 0.69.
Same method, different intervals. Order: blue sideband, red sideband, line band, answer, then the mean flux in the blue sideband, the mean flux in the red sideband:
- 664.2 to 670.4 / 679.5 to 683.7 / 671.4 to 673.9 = -0.49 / 109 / 109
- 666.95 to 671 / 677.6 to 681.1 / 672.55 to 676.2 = -0.23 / 108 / 109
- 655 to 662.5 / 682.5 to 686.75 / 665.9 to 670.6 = 0.79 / 142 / 108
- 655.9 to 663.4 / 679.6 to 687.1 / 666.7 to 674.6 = 0.63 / 142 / 108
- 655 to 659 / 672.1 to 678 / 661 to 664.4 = 0.86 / 168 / 112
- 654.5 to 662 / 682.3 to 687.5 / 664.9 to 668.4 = 0.63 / 144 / 108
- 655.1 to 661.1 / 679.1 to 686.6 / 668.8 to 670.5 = 0.28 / 149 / 109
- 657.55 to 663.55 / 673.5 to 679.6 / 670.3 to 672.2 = -0.27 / 122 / 109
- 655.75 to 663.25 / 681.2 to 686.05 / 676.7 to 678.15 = 0.15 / 142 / 109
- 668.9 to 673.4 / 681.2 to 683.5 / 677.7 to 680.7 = 0.13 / 122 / 110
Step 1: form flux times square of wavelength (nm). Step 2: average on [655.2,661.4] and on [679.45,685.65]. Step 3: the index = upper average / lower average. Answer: 0.8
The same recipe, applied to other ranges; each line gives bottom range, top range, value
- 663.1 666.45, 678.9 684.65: 1.03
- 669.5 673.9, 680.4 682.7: 0.92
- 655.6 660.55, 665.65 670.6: 0.71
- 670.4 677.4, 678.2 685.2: 0.95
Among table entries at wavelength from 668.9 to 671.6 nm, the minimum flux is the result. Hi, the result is 102.8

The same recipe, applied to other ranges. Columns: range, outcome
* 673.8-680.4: 97.73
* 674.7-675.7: 104.9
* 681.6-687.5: 101.9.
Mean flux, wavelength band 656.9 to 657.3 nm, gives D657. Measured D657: 103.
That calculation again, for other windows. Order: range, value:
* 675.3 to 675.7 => 110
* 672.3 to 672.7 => 106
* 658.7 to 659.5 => 107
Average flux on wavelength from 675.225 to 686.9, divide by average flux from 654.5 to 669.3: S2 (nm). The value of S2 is 0.9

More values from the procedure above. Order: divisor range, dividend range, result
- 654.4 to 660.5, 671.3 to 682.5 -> 0.76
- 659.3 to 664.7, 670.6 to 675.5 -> 1.09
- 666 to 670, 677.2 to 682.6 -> 1.01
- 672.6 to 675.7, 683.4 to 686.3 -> 0.92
